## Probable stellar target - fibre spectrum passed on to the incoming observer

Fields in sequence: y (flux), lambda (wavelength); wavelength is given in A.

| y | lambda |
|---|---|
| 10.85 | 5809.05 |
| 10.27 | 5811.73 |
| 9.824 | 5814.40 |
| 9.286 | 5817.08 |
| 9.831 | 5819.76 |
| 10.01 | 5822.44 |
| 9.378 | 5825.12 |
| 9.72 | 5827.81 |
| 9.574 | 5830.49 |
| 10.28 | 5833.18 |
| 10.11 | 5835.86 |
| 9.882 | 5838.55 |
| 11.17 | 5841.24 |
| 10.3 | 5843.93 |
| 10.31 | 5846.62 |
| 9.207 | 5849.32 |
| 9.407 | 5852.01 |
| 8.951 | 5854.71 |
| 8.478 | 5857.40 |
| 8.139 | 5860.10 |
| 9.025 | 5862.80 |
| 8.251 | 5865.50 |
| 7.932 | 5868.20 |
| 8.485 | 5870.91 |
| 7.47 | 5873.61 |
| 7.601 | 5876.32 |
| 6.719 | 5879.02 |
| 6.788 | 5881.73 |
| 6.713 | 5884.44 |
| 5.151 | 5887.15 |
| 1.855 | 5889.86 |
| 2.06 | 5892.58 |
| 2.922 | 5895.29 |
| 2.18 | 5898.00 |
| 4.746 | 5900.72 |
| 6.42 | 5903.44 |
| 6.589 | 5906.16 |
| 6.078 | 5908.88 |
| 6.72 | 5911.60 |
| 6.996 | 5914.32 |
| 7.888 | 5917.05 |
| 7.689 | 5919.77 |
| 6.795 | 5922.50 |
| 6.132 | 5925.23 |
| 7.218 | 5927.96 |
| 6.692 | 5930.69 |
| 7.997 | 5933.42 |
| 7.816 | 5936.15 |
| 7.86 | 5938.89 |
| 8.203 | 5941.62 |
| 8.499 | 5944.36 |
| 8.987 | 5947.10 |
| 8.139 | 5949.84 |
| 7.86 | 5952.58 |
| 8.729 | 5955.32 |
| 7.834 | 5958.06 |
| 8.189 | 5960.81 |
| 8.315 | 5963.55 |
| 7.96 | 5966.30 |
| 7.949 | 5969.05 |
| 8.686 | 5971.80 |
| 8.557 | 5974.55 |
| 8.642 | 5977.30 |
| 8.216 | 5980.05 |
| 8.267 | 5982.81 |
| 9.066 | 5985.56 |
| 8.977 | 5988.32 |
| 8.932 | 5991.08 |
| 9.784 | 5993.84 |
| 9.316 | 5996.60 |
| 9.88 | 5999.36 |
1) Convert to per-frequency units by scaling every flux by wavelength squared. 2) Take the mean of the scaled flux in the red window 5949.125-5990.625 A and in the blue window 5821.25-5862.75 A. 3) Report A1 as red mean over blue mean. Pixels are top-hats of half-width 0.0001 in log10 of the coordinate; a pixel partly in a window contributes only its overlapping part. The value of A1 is 0.9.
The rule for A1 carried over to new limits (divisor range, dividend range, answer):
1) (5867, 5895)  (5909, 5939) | 1.23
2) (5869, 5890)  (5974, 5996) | 1.38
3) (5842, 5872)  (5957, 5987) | 0.96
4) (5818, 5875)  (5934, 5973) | 0.91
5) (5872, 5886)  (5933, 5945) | 1.16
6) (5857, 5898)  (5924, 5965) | 1.28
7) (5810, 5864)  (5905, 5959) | 0.81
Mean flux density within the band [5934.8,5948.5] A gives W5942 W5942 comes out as 8.27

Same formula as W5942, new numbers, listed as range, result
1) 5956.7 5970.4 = 8.05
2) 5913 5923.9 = 7.34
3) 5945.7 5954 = 8.33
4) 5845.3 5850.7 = 9.75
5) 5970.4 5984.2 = 8.48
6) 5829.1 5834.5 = 9.92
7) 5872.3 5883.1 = 7.14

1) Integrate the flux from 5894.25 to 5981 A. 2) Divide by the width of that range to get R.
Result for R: 7.31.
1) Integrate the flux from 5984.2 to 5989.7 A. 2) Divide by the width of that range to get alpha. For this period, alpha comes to 9.01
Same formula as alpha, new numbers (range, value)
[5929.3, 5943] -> 7.71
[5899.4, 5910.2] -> 5.96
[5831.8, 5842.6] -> 10.4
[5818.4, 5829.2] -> 9.73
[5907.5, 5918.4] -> 6.92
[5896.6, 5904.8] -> 4.44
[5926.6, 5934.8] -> 7.31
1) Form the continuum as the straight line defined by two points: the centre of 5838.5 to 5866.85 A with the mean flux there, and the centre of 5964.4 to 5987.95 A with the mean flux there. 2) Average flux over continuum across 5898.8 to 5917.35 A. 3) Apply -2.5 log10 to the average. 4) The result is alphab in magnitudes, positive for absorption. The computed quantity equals 0.38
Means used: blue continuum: 9.35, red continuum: 8.44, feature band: 6.28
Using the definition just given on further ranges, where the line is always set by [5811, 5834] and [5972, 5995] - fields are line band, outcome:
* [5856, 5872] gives 0.14 mag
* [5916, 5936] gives 0.25 mag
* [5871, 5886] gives 0.30 mag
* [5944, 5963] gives 0.08 mag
